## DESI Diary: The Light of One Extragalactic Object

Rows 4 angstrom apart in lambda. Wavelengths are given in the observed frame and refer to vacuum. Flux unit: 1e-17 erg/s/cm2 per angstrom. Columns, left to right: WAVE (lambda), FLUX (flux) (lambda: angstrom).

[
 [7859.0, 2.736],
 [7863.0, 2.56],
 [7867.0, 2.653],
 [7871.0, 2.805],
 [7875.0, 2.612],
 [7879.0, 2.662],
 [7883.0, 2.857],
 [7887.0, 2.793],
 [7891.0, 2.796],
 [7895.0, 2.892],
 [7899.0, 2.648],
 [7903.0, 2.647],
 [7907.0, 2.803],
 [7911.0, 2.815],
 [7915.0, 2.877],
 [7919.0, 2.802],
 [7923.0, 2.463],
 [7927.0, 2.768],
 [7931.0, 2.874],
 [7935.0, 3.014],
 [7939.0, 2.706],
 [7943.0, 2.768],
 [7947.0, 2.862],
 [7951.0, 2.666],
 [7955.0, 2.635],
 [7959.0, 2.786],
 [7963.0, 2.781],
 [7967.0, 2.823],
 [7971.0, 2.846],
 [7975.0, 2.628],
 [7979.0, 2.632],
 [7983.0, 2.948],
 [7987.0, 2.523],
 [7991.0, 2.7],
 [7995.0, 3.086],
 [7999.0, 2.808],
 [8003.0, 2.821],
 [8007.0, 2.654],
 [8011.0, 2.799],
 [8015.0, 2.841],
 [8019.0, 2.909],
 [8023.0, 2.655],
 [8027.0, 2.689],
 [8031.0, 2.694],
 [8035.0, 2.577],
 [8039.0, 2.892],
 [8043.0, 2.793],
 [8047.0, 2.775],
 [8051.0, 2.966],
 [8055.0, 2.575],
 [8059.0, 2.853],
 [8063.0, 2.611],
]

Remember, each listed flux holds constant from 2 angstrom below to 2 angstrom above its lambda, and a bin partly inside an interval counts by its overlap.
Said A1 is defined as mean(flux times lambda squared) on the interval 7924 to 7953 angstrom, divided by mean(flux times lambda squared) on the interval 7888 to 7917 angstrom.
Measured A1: 1.01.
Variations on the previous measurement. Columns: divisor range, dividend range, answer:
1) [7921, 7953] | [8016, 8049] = 1.02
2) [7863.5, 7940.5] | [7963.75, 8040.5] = 1.03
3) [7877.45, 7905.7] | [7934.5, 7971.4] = 1.02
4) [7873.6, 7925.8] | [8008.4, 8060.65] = 1.04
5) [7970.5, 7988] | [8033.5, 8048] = 1.03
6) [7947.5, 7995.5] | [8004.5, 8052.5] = 1.02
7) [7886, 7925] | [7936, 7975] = 1.02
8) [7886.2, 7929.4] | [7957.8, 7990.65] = 1.01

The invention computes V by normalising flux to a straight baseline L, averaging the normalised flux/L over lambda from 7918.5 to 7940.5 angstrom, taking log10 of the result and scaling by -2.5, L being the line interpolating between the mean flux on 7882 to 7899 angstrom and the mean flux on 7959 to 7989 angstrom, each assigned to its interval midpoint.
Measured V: 0.003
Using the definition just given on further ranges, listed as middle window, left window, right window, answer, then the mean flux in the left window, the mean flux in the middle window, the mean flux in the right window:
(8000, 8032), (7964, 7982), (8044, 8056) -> 0.00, 2.75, 2.76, 2.79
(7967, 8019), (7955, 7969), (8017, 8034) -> -0.01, 2.77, 2.78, 2.73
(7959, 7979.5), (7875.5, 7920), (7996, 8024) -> 0.01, 2.77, 2.75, 2.8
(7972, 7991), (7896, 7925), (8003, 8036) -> 0.02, 2.73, 2.69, 2.74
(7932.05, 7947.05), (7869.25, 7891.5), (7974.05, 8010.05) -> -0.03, 2.75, 2.84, 2.76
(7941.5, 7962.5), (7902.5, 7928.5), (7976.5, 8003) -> 0.01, 2.74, 2.75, 2.78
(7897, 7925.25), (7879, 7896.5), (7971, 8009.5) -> 0.03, 2.81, 2.72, 2.76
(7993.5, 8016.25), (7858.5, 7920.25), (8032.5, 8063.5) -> -0.03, 2.75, 2.83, 2.76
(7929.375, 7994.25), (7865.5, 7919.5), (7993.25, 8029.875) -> 0.01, 2.76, 2.77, 2.8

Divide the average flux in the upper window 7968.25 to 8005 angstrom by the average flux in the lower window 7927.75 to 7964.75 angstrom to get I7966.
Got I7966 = 1.00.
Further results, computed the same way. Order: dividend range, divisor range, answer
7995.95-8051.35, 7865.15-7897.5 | 1.01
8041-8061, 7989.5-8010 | 0.99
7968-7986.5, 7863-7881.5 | 1.03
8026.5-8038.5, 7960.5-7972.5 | 0.95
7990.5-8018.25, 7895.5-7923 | 1.03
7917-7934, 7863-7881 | 1.03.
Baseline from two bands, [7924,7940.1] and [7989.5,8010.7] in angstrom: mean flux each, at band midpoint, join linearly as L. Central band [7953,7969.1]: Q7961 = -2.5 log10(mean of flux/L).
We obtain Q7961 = 0.02 mag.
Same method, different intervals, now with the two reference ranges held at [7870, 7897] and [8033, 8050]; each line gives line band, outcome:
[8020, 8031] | 0.03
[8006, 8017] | 0.00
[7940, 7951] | 0.00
